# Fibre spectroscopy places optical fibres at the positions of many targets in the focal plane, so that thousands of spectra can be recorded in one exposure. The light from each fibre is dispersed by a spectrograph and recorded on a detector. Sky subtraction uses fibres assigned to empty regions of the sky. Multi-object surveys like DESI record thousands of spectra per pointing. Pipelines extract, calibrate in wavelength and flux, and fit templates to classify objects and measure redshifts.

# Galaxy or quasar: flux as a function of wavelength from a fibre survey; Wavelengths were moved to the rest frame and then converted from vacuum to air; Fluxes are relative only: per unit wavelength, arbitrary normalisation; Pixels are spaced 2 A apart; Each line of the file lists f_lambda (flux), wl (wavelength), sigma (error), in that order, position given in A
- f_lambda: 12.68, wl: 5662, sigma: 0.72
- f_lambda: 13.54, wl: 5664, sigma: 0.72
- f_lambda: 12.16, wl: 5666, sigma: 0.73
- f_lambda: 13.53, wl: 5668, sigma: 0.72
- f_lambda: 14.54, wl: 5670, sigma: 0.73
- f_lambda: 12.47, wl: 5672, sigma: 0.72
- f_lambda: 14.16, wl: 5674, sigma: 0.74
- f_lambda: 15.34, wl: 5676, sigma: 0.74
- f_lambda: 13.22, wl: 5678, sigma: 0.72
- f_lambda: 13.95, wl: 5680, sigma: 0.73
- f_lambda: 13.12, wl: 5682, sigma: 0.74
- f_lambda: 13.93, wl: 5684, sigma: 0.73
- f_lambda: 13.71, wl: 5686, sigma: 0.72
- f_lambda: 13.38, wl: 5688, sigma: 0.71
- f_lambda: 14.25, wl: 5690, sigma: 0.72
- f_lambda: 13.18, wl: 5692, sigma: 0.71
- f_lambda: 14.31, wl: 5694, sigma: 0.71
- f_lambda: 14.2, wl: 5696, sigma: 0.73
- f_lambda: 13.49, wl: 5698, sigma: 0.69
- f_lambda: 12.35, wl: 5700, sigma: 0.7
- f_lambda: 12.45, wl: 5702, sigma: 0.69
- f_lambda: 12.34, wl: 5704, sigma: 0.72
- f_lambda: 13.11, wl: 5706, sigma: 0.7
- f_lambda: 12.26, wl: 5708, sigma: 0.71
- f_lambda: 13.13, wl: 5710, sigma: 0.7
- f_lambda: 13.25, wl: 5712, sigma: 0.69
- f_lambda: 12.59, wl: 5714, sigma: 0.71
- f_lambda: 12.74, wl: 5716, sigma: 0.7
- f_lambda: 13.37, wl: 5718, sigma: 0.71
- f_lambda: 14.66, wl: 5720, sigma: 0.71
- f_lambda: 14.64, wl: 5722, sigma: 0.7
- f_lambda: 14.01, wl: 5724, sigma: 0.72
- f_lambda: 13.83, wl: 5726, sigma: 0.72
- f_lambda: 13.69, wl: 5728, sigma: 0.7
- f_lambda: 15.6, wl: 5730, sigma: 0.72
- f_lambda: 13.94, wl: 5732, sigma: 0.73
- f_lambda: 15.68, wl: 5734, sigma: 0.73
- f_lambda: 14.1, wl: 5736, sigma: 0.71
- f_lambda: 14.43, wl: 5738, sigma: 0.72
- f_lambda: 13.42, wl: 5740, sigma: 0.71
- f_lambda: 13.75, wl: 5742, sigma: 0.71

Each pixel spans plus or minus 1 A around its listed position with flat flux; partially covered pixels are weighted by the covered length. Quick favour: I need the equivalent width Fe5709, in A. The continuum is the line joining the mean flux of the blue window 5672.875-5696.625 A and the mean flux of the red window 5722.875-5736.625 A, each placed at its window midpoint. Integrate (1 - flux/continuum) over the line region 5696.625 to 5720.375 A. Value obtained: 2.0 A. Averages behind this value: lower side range 13.9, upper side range 14.4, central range 13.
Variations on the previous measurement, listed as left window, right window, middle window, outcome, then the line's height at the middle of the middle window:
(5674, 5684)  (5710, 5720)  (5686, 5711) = 0.55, 13.5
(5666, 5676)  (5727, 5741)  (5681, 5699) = 0.23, 13.9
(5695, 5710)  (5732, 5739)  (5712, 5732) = 0.08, 13.9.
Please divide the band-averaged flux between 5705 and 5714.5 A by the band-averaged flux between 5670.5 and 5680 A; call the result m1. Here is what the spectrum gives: 0.9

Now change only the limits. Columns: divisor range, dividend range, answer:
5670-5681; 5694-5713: 0.94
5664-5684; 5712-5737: 1.03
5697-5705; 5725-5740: 1.14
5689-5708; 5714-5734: 1.06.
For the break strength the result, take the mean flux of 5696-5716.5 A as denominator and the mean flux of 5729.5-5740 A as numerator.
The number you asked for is 1.14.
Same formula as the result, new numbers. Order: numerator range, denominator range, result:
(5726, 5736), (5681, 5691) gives 1.07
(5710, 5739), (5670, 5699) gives 1.02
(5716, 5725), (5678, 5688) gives 1.03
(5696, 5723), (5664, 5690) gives 0.96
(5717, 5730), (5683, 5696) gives 1.02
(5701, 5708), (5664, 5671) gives 0.94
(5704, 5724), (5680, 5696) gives 0.97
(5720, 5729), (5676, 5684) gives 1.03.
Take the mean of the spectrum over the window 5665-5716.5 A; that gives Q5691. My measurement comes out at 13.4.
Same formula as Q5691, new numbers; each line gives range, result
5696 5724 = 13.2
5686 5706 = 13.3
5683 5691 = 13.8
